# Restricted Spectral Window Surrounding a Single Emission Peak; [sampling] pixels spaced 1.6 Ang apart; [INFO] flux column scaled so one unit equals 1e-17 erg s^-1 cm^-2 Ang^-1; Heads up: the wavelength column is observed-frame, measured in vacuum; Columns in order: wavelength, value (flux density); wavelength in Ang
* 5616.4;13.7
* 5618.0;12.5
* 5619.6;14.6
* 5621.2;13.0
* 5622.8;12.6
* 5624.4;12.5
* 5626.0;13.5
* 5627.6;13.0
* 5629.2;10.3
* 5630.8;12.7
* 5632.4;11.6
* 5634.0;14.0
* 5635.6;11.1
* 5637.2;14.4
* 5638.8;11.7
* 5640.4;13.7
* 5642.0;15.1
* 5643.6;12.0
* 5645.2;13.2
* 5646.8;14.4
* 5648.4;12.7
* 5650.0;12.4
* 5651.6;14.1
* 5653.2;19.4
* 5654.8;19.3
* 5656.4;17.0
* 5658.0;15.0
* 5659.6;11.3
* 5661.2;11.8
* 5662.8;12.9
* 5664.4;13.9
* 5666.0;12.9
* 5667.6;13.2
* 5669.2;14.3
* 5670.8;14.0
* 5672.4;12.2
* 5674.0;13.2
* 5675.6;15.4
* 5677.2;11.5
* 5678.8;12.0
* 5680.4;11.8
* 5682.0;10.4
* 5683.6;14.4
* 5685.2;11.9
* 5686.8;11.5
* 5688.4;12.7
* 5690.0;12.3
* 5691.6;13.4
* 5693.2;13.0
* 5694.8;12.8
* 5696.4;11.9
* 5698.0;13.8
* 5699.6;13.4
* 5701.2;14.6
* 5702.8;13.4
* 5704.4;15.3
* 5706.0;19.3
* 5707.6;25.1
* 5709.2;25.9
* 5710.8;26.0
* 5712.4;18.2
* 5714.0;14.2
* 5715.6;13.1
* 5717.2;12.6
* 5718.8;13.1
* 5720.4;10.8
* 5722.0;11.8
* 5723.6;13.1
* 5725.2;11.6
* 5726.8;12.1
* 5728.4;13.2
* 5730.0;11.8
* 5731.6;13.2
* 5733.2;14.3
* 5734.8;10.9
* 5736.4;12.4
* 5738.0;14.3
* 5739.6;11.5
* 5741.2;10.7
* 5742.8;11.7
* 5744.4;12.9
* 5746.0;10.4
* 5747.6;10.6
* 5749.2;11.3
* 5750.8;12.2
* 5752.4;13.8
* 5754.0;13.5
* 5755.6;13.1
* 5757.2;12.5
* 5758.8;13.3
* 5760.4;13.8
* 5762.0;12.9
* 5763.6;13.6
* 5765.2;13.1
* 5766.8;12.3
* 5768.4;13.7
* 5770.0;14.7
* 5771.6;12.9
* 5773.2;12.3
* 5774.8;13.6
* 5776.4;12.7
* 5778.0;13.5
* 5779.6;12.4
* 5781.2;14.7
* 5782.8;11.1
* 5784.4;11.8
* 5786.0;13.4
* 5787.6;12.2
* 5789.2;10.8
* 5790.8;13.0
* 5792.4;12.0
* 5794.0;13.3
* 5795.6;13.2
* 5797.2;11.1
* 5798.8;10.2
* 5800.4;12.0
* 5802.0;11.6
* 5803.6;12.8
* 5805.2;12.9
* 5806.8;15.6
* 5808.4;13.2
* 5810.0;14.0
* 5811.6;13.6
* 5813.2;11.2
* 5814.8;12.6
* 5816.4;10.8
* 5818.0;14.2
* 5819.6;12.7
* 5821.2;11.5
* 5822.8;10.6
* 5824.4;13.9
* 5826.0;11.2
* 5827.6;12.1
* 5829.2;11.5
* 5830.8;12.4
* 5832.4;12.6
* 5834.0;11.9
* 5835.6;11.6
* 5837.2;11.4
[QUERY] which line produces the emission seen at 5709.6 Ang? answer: [O III] 5007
